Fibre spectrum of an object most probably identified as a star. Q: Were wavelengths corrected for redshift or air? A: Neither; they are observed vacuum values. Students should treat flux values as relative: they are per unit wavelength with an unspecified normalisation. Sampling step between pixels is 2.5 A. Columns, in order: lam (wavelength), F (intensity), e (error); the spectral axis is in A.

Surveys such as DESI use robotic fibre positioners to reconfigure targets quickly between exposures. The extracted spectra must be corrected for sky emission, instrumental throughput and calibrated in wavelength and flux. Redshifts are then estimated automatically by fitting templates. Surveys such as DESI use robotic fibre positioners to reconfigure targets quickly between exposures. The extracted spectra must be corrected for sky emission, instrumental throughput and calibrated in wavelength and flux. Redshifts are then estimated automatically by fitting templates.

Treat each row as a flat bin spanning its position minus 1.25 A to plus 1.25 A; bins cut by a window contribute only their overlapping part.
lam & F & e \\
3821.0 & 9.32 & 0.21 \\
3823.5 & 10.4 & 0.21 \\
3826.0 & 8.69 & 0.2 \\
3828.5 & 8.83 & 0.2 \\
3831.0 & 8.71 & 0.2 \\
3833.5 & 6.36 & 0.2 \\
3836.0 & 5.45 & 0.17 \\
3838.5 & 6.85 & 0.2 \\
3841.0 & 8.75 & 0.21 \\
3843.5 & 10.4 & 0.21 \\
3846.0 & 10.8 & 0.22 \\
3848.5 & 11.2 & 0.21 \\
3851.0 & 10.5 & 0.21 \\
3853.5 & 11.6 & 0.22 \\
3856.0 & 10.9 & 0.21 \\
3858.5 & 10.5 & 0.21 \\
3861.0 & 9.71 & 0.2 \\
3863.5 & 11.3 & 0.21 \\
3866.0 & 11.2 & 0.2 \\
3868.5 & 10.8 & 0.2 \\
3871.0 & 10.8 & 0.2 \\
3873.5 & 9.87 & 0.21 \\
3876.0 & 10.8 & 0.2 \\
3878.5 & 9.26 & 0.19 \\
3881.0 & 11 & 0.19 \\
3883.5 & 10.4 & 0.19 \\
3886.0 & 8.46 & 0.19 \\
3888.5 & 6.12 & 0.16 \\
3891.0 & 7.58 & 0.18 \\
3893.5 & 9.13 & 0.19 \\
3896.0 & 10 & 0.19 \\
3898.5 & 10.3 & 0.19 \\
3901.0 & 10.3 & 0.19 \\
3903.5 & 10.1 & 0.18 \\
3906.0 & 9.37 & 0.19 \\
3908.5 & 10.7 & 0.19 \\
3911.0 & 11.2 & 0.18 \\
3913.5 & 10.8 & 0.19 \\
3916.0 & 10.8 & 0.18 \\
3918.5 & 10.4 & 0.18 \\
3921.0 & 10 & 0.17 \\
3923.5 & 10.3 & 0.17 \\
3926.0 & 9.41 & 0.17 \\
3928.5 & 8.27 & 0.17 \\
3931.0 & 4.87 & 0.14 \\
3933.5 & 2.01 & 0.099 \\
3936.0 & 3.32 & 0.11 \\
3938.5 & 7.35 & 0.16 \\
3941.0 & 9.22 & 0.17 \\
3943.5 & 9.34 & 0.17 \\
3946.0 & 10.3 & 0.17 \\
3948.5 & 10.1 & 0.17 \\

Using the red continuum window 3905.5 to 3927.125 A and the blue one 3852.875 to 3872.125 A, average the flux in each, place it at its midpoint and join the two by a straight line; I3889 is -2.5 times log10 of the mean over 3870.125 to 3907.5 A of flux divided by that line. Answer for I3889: 0.11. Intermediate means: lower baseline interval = 10.8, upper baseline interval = 10.4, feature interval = 9.56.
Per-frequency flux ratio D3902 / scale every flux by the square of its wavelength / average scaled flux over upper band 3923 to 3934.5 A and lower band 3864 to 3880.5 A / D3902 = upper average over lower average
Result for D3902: 0.7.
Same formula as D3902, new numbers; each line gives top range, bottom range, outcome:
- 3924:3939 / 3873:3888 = 0.63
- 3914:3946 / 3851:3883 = 0.79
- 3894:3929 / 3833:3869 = 1.07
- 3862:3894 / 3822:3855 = 1.09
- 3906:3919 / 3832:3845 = 1.45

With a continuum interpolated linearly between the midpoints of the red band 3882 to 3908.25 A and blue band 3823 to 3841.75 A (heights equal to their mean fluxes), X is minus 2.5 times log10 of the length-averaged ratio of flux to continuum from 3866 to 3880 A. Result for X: -0.19 mag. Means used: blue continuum 7.89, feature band 10.4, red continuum 9.25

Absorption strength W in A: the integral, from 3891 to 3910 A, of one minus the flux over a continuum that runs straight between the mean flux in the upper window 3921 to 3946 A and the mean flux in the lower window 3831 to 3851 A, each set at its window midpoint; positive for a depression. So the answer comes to -4.8 A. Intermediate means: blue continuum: 8.68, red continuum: 7.42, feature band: 9.84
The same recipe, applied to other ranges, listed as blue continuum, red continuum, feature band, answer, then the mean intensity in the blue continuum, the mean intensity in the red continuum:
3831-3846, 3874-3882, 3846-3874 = -4.9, 7.93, 10.3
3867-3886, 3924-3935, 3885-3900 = 0.7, 10.3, 6.36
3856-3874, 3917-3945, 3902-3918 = -3.4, 10.6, 7.73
